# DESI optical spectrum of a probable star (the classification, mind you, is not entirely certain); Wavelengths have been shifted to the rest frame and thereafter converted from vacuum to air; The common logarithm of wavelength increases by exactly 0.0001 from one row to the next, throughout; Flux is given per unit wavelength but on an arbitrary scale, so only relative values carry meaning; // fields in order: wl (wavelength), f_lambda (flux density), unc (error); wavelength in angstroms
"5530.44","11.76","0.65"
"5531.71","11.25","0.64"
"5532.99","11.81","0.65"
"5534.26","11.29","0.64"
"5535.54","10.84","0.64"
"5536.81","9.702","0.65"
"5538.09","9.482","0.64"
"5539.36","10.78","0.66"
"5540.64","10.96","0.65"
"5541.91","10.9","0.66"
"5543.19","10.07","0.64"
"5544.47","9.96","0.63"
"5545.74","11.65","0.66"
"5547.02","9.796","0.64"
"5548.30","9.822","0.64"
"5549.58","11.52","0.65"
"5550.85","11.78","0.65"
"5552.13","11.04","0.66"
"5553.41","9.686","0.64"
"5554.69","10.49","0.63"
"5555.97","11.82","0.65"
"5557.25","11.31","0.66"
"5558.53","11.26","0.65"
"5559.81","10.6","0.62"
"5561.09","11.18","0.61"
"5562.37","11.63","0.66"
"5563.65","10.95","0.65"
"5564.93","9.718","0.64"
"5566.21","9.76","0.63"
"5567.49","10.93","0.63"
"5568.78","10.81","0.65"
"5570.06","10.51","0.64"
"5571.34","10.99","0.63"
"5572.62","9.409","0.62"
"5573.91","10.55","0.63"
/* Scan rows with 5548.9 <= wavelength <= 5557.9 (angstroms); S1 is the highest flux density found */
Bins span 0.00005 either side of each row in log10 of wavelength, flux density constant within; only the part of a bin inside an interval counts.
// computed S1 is 11.82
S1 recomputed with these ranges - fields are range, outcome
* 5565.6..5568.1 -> 10.93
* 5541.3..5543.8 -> 10.9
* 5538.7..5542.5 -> 10.96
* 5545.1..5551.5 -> 11.78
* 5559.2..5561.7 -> 11.18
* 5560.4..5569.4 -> 11.63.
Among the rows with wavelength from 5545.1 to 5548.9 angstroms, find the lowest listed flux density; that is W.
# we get 9.796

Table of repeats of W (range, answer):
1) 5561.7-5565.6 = 9.718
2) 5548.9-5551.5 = 11.52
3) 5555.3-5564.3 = 10.6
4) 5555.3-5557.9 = 11.31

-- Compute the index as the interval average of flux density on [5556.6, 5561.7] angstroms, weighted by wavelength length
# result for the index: 11.1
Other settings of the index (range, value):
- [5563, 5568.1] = 10.3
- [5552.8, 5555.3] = 10.1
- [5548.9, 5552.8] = 11.4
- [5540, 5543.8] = 10.6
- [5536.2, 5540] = 9.99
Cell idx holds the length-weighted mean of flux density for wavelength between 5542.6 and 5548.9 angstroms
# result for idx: 10.3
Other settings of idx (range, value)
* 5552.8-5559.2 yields 10.9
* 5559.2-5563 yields 11.1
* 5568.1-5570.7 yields 10.6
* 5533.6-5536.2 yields 11.1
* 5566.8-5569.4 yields 10.8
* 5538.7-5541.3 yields 10.9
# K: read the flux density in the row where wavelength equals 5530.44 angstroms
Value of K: 11.76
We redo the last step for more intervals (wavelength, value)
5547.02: 9.796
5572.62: 9.409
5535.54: 10.84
